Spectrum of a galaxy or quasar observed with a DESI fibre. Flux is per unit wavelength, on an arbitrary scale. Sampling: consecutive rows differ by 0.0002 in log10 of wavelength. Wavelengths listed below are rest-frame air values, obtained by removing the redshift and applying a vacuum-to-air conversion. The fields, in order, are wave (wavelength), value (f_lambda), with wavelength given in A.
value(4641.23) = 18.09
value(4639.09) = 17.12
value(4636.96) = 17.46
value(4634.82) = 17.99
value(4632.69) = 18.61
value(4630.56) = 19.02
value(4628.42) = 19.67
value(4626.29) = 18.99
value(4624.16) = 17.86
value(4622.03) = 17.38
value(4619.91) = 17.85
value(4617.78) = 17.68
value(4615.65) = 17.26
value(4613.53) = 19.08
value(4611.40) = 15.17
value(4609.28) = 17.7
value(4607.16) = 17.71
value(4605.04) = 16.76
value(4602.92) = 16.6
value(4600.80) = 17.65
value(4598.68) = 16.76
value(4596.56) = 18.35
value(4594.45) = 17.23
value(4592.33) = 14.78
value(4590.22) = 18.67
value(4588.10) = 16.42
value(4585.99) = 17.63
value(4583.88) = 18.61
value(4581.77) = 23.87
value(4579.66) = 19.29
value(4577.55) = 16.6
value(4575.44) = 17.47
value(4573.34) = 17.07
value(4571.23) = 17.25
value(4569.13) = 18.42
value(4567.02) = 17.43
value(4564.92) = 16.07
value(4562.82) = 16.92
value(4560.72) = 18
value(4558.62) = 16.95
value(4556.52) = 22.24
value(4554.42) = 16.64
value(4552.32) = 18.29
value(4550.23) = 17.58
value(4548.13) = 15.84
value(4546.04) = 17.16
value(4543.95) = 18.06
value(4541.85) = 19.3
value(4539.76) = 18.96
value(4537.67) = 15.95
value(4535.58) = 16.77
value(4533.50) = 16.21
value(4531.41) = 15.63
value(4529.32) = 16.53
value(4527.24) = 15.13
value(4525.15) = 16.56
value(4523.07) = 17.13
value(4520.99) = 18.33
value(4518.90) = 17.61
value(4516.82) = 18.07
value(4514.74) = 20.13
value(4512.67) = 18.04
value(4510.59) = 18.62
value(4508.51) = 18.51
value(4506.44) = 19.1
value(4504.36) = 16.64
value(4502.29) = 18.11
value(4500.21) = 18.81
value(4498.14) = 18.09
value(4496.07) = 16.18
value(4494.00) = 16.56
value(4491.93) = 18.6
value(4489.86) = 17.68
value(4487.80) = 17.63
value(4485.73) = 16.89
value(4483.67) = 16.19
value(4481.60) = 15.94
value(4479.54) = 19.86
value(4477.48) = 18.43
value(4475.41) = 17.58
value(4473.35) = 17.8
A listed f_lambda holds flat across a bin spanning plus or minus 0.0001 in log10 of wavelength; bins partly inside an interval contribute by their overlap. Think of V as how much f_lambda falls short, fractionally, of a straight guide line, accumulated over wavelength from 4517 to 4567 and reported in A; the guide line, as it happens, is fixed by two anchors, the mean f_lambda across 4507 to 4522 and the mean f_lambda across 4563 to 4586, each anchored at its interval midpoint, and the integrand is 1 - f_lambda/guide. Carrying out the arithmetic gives 2.8 A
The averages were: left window 18.5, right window 18.1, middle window 17.3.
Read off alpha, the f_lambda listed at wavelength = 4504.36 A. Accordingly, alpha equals 16.64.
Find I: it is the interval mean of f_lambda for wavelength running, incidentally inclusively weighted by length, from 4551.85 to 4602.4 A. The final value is 17.8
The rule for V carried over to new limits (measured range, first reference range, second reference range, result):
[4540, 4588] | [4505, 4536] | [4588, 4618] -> -1.9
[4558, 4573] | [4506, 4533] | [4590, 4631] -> 0.2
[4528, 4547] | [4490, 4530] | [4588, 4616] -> 0.5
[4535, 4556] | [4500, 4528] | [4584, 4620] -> 0.1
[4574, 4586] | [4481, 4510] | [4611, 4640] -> -0.8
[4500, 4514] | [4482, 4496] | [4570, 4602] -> -0.8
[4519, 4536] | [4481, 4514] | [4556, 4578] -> 1.0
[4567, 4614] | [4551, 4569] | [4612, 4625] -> 0.4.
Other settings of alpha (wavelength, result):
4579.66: 19.29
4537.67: 15.95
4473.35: 17.8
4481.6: 15.94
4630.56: 19.02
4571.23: 17.25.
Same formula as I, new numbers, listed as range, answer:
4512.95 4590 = 17.7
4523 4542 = 16.7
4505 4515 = 18.7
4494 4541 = 17.5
